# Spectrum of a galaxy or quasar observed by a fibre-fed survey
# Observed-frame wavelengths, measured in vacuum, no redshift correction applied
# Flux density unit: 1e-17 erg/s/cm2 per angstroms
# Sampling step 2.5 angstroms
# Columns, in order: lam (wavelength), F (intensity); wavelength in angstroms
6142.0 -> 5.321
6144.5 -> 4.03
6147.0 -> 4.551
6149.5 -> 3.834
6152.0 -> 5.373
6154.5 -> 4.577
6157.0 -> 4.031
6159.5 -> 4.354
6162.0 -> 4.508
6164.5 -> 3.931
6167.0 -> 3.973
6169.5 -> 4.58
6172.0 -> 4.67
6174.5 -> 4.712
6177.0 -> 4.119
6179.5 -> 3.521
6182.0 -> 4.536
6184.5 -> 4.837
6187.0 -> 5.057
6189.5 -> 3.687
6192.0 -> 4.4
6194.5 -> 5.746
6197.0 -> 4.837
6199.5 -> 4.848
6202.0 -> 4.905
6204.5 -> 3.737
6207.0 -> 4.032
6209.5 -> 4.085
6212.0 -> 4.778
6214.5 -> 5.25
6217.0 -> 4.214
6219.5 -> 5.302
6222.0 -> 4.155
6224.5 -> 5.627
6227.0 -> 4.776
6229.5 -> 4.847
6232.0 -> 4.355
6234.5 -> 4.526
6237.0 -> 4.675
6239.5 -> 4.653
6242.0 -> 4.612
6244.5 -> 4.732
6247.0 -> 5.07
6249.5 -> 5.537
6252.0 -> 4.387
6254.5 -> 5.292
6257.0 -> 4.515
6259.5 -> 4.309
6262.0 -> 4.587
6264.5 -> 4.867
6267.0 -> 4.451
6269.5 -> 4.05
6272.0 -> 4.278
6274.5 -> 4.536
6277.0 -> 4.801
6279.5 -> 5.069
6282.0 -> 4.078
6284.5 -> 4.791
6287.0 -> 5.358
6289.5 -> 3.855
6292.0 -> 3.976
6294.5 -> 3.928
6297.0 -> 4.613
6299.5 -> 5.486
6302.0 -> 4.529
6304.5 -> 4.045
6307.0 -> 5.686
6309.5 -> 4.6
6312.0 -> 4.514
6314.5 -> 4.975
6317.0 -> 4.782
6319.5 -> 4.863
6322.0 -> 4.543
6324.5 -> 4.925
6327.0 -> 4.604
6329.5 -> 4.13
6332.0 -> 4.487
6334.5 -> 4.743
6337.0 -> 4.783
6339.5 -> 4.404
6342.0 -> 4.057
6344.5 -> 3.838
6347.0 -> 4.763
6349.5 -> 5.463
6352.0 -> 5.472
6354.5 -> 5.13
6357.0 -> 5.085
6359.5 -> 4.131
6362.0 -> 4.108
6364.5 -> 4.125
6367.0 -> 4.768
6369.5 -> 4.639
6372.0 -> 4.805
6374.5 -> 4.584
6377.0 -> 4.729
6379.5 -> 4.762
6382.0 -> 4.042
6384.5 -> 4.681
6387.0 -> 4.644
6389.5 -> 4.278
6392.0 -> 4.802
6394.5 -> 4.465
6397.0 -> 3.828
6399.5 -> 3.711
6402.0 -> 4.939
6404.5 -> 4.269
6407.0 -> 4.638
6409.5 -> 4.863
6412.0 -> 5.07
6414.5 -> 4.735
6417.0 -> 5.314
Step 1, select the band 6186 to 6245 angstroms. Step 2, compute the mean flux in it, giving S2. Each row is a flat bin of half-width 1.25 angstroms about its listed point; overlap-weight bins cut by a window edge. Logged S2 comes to 4.66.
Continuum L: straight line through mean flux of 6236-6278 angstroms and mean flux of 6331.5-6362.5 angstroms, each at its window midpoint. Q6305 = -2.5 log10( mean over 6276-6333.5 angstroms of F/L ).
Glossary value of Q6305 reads 0.007 mag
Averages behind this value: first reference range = 4.67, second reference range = 4.67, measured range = 4.64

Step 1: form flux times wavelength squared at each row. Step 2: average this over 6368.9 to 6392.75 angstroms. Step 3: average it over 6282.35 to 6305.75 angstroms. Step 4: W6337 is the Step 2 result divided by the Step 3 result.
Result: 1.05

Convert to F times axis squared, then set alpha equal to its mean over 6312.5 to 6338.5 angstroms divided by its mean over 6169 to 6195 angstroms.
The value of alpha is 1.09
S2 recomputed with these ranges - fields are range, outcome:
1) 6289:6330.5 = 4.61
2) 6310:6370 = 4.64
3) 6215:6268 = 4.75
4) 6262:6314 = 4.58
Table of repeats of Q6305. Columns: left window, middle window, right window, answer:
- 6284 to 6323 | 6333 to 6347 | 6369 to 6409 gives 0.04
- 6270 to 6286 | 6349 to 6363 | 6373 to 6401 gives -0.10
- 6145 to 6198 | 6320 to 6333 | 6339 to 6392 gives 0.00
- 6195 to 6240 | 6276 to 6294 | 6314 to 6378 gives 0.03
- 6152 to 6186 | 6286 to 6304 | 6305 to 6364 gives 0.03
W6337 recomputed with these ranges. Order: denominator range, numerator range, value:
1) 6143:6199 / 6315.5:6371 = 1.10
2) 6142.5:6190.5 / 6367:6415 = 1.12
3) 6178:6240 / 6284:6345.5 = 1.03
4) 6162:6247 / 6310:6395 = 1.06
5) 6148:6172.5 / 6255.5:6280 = 1.07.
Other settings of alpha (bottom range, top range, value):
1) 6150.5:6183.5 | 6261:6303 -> 1.08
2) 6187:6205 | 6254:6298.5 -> 0.99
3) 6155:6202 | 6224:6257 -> 1.10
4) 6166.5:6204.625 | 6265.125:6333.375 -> 1.05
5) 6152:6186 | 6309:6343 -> 1.11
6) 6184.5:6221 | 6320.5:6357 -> 1.05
